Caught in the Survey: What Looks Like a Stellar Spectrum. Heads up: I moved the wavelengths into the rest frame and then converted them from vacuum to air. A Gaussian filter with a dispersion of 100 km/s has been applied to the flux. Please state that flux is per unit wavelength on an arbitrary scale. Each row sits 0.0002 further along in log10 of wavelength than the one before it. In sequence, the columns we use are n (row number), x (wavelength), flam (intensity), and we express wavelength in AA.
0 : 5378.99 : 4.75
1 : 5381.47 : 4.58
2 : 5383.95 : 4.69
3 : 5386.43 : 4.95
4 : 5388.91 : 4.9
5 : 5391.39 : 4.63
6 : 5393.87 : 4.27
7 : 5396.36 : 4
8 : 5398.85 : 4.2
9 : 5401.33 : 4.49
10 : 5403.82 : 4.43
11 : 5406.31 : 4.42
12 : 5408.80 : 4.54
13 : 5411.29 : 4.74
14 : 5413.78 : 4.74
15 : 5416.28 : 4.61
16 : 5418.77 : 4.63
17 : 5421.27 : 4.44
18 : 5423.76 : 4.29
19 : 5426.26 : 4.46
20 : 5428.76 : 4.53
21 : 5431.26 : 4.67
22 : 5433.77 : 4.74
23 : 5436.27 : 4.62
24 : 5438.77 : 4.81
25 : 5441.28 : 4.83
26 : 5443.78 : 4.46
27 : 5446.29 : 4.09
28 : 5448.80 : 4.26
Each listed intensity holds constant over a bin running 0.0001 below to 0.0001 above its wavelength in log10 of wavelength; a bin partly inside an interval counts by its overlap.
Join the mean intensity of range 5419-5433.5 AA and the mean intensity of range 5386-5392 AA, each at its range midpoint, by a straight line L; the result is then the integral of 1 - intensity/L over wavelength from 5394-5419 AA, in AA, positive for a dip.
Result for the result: 1.12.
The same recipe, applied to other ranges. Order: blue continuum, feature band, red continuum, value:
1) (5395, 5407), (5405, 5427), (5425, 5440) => -0.4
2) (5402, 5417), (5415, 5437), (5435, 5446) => 0.2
